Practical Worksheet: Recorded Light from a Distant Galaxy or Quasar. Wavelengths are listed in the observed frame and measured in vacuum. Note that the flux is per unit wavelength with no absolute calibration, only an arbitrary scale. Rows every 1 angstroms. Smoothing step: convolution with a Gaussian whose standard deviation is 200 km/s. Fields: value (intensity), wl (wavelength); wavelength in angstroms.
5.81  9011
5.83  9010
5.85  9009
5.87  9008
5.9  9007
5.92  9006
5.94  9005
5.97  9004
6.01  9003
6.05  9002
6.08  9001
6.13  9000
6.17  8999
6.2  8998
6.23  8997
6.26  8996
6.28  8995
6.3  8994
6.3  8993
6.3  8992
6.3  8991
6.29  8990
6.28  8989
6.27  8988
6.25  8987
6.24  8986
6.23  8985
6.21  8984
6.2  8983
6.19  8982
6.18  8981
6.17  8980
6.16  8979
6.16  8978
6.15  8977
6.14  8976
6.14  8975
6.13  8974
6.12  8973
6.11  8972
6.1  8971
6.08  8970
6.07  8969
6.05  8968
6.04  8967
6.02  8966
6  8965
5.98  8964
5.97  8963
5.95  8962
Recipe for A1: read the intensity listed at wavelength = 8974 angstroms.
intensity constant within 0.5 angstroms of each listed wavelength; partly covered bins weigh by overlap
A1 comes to 6.13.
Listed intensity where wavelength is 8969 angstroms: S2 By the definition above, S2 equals 6.07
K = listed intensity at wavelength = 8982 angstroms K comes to 6.19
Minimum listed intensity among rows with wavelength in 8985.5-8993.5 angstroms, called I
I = 6.24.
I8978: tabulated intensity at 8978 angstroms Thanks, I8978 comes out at 6.16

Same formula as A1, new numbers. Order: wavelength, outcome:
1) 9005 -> 5.94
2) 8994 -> 6.3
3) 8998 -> 6.2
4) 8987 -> 6.25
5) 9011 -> 5.81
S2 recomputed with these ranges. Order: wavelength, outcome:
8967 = 6.04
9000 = 6.13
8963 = 5.97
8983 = 6.2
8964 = 5.98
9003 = 6.01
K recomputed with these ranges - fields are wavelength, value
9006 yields 5.92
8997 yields 6.23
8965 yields 6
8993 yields 6.3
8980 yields 6.17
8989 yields 6.28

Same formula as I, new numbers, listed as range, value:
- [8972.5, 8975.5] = 6.12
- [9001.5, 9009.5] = 5.85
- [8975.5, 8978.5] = 6.14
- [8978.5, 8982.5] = 6.16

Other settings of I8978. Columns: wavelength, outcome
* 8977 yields 6.15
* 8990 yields 6.29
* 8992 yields 6.3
